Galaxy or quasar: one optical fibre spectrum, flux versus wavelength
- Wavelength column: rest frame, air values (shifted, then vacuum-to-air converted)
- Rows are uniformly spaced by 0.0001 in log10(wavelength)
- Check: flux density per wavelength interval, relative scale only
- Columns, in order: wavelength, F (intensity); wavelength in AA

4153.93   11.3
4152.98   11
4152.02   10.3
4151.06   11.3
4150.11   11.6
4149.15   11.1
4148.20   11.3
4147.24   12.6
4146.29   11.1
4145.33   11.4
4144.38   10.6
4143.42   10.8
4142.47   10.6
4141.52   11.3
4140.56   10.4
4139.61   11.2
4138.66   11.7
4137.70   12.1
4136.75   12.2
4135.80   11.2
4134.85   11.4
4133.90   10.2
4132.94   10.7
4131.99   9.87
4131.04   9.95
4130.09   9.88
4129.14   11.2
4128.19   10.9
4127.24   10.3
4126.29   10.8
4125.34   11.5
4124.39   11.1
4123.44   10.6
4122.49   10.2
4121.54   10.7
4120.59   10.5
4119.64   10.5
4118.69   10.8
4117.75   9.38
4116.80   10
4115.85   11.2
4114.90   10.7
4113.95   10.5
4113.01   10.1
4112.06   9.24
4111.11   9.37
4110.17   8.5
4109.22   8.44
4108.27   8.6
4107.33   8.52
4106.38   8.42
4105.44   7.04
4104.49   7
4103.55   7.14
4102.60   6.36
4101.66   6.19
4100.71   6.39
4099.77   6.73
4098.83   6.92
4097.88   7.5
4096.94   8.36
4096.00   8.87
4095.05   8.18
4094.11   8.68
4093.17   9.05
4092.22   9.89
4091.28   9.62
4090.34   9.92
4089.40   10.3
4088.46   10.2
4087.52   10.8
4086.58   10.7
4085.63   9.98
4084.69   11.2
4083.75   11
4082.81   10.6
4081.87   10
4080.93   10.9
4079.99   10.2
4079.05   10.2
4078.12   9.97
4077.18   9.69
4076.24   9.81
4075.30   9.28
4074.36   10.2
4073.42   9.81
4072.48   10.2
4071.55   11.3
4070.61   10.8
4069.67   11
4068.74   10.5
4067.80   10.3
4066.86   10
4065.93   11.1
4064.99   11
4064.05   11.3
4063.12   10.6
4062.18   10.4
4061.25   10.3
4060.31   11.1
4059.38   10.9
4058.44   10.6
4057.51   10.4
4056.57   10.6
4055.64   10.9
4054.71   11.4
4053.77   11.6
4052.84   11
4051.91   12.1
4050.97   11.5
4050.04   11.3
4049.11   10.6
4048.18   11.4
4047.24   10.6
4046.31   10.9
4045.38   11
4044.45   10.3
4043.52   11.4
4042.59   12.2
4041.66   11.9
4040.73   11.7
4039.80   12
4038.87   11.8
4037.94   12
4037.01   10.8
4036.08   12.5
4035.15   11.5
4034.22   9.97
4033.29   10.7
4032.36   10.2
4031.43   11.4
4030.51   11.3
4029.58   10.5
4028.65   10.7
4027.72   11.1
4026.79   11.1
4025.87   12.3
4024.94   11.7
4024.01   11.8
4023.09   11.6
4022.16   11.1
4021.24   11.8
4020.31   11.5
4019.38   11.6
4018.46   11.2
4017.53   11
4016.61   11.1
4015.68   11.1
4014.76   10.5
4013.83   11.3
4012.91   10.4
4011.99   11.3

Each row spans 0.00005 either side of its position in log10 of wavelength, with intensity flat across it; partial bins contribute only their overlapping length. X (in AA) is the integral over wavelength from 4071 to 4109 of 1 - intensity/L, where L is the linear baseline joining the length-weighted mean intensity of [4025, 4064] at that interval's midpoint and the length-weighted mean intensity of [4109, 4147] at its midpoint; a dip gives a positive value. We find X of 6.0 AA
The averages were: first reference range 11.1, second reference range 10.6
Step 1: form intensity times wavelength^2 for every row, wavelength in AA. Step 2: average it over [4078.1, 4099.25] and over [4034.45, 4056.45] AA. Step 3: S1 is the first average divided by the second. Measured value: 0.87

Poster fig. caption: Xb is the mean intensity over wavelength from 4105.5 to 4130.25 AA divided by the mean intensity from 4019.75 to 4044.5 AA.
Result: 0.88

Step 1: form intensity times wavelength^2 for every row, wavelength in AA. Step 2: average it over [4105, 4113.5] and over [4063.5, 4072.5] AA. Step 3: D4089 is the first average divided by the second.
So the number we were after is 0.8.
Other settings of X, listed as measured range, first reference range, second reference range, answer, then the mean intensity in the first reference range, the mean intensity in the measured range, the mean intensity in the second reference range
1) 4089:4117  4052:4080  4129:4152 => 5.8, 10.6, 8.57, 11.1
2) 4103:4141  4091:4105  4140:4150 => -2.4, 7.76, 10.1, 11.1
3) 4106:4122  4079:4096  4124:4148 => 1.3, 10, 9.74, 11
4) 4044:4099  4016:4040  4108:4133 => 2.4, 11.3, 10.3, 10.2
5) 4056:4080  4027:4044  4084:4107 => -1.5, 11.3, 10.5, 8.58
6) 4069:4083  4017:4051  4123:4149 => 1.1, 11.3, 10.3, 11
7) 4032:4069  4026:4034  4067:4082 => -1.6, 10.9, 11.1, 10.3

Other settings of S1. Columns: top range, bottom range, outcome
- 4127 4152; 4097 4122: 1.28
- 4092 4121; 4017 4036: 0.80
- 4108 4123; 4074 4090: 0.98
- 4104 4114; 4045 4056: 0.79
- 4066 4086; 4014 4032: 0.94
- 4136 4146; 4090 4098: 1.28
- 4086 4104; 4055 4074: 0.81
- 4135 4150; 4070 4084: 1.14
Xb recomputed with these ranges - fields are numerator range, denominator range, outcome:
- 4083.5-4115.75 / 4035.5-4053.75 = 0.77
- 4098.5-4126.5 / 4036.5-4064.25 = 0.82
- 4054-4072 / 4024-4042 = 0.95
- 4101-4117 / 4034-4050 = 0.76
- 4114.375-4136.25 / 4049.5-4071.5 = 0.97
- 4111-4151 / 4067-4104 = 1.14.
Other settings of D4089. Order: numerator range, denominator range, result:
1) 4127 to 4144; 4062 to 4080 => 1.08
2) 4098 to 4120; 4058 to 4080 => 0.84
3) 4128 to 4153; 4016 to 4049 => 1.03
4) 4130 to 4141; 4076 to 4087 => 1.08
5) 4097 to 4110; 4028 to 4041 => 0.68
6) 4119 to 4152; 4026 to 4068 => 1.03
